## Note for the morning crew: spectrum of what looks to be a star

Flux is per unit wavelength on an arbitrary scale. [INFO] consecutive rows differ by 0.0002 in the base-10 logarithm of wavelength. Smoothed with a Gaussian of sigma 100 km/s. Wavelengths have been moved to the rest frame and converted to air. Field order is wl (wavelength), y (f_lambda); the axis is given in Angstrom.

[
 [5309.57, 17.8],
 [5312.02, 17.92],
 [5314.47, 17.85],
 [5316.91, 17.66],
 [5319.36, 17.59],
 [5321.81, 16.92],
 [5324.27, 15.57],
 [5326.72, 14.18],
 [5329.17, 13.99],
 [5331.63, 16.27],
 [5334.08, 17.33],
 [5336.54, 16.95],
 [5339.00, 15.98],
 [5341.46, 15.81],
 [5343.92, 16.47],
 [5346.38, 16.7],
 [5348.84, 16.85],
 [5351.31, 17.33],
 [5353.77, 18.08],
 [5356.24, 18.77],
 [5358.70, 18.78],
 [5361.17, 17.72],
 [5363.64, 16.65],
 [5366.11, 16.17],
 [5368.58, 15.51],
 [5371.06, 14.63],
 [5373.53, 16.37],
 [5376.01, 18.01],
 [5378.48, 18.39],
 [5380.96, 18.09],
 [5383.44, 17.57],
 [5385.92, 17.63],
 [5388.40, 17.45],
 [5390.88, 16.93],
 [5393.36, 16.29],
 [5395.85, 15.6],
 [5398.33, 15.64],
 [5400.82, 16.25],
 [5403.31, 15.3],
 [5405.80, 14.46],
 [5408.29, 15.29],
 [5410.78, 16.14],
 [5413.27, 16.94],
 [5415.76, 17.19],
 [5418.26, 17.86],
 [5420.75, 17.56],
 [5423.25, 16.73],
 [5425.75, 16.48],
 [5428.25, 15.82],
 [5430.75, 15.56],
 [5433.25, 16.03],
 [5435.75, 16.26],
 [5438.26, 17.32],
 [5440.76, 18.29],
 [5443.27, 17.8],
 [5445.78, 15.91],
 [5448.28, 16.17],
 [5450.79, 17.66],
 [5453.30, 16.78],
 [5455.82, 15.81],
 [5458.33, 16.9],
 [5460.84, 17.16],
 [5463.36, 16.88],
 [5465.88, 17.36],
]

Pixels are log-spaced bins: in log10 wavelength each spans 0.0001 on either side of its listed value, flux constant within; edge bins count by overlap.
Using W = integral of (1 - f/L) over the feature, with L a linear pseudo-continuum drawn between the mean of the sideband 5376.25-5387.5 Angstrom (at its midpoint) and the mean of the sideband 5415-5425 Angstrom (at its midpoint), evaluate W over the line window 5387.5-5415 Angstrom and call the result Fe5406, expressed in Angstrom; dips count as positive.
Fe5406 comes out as 2.5 Angstrom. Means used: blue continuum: 17.9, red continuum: 17.3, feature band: 16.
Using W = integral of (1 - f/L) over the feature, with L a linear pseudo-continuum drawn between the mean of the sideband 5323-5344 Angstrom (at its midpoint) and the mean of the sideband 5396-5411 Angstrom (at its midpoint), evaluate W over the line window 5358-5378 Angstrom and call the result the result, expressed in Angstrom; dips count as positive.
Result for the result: -1.4 Angstrom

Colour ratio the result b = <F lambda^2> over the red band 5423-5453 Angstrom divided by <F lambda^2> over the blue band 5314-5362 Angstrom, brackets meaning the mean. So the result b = 1.0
